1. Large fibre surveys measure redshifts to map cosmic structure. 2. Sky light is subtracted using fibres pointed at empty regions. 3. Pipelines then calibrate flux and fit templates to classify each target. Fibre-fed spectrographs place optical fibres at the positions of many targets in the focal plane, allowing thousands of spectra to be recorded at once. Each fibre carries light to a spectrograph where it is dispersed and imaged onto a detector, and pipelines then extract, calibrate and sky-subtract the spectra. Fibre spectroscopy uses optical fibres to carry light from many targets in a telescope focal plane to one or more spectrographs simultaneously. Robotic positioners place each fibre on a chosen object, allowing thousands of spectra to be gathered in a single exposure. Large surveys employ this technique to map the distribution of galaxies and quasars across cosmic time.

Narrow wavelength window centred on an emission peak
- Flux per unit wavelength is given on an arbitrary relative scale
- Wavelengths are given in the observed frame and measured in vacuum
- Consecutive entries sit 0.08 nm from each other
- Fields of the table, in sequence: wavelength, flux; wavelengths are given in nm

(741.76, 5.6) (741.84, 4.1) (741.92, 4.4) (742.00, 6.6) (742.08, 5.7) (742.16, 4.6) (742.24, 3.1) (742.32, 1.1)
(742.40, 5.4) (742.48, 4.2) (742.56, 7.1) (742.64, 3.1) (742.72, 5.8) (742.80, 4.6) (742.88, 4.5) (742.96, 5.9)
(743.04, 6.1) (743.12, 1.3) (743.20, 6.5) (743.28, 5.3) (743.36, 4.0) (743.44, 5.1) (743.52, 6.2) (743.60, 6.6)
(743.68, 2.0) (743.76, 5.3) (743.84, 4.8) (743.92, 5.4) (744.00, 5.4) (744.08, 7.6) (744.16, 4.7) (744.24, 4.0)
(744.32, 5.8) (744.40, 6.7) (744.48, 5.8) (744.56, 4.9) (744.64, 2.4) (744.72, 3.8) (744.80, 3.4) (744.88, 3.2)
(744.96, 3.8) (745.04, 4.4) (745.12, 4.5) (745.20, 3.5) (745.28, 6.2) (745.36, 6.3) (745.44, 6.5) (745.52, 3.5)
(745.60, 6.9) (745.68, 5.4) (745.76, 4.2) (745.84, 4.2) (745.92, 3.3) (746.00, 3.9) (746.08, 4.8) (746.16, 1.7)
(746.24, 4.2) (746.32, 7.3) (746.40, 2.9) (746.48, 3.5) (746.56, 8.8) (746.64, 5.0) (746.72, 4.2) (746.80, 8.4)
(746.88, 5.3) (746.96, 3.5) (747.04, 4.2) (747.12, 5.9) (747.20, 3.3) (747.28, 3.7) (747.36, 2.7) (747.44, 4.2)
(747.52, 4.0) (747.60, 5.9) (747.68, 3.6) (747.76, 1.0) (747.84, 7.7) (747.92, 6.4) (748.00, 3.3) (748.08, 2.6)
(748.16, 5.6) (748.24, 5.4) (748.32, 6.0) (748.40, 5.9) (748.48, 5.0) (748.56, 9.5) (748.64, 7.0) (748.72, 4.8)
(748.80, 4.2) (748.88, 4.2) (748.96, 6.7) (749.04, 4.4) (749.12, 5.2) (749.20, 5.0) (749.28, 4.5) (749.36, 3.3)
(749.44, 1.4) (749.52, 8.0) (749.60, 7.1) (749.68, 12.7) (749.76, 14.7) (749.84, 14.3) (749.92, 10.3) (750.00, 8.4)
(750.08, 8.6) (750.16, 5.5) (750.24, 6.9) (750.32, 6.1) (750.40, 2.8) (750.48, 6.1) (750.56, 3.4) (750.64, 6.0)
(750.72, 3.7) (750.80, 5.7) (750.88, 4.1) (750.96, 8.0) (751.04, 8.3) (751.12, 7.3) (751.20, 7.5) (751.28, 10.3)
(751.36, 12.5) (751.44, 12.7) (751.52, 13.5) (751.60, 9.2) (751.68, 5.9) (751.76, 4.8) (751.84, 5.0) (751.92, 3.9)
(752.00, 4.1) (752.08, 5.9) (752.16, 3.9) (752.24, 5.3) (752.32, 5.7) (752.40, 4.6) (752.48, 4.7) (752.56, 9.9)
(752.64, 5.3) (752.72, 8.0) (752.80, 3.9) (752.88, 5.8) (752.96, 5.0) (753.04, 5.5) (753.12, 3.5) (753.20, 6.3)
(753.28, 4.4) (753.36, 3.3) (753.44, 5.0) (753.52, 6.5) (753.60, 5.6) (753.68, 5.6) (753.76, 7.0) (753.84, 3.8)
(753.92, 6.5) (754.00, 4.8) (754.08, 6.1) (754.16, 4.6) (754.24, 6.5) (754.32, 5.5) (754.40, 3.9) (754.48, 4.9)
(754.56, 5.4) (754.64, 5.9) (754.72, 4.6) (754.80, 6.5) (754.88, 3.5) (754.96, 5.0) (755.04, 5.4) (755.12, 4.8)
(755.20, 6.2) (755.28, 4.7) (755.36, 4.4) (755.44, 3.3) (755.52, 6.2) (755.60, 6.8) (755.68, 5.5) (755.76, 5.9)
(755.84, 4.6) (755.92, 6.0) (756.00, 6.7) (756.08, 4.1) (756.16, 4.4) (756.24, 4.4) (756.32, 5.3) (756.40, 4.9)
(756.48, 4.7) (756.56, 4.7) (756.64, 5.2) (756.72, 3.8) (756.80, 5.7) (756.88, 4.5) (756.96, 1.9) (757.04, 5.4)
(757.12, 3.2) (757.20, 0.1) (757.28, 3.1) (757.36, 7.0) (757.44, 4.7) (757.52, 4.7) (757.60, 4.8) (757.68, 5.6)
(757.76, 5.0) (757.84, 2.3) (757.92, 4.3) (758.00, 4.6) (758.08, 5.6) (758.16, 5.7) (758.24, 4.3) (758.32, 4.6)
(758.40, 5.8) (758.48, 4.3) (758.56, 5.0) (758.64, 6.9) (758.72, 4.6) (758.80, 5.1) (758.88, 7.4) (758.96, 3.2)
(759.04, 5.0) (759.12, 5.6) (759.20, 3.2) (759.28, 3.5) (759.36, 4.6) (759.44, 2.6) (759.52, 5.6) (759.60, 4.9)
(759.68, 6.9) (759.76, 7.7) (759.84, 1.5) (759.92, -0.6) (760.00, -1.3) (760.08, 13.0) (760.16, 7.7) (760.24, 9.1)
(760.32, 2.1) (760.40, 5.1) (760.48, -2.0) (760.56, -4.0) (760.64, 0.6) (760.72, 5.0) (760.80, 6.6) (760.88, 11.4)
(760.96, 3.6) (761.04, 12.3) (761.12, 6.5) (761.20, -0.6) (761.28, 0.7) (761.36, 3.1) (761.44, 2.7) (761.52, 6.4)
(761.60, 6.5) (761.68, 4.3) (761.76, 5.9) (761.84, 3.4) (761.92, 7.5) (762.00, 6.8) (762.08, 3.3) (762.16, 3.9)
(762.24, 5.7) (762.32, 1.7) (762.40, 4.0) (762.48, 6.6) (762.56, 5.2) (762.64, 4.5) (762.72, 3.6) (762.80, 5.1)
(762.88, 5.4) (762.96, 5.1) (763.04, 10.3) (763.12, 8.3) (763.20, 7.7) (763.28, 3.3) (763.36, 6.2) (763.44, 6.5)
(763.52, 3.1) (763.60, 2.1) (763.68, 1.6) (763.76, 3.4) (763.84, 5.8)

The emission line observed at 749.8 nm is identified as [S II]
